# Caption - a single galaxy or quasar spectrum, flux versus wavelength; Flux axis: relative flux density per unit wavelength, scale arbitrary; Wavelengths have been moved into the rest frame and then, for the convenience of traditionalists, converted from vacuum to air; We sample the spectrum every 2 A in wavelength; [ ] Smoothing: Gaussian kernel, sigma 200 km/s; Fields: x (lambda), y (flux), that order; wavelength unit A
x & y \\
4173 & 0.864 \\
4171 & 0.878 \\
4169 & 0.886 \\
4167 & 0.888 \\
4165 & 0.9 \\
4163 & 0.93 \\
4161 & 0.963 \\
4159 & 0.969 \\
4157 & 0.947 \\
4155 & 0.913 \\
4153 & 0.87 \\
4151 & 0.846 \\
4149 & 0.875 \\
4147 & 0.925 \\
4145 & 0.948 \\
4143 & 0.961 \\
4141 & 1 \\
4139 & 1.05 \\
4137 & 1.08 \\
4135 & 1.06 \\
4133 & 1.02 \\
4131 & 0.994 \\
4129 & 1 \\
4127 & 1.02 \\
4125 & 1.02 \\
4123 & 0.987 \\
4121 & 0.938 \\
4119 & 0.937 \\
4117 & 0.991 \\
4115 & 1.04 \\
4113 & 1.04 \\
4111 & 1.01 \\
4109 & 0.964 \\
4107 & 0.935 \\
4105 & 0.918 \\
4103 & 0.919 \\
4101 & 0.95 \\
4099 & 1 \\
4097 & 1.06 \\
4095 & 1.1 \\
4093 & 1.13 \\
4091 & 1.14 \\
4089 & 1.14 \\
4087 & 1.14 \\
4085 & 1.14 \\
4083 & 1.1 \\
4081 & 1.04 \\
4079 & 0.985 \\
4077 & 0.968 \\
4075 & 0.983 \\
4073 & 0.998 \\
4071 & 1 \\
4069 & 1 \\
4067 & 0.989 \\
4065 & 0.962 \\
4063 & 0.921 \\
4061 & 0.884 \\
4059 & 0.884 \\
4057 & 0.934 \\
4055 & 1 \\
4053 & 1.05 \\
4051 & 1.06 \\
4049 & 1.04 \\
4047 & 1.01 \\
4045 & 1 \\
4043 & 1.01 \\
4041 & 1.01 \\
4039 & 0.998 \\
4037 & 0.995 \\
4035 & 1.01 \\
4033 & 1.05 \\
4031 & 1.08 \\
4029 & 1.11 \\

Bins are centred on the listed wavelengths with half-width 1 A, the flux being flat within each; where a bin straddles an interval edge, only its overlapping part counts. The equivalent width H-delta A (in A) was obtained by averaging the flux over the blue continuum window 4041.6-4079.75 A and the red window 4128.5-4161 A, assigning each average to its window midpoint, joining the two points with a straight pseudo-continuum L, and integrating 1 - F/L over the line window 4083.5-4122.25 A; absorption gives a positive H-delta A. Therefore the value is -2.07 A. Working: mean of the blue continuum 0.983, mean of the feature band 1.03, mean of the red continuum 0.966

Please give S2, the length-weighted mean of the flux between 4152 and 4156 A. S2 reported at 0.891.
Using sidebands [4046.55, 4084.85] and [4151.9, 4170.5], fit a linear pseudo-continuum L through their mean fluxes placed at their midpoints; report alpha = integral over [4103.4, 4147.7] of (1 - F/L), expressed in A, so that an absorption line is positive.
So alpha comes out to -2.2 A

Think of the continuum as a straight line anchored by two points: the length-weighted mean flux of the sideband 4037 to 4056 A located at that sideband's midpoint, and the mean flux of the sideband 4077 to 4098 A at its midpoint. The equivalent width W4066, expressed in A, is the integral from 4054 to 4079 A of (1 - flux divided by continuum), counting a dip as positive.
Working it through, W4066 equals 2.20 A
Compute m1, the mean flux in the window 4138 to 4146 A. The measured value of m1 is 0.99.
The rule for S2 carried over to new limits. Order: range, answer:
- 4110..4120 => 1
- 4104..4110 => 0.939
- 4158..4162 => 0.966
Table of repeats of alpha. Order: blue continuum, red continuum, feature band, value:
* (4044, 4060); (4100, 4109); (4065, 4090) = -1.84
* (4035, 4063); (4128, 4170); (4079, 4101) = -2.55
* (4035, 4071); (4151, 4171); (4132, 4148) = -1.35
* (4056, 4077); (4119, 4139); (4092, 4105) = -0.45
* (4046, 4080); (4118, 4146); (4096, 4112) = 0.37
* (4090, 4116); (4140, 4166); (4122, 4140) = -1.12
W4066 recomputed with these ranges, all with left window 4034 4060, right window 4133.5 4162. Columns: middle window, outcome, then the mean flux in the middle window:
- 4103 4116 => -0.1 A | 0.979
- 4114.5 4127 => -0.2 A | 0.986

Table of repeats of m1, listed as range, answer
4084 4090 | 1.14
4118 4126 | 0.971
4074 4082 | 0.994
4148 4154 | 0.864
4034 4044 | 1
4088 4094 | 1.14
